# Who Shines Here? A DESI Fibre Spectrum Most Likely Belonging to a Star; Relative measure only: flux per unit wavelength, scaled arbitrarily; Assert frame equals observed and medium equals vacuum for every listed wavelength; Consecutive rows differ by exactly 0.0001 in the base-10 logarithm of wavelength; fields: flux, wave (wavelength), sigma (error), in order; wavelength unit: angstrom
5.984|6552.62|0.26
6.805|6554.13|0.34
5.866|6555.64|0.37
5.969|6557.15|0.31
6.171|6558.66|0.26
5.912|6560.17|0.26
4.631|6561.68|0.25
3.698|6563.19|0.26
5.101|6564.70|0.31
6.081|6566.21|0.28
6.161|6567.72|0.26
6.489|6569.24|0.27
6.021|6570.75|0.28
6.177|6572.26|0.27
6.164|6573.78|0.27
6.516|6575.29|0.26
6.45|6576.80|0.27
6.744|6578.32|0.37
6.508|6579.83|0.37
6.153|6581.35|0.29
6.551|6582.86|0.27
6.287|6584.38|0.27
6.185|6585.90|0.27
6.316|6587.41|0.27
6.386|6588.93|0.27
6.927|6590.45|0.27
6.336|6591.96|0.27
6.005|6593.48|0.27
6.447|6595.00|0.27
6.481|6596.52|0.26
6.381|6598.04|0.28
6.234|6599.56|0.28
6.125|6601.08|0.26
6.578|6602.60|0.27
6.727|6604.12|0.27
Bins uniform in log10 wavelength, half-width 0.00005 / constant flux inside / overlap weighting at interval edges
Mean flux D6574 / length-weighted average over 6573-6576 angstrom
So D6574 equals 6.33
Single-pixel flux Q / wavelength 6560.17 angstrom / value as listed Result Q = 5.912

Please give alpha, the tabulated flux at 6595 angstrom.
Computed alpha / 6.447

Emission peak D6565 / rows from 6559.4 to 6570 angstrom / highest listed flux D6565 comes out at 6.489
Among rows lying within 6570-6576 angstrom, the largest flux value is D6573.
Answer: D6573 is 6.516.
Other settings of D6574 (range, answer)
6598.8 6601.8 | 6.18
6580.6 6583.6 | 6.36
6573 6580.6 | 6.47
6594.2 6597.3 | 6.45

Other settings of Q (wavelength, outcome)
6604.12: 6.727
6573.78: 6.164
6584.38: 6.287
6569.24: 6.489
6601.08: 6.125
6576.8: 6.45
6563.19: 3.698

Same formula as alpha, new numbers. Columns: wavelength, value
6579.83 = 6.508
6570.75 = 6.021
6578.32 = 6.744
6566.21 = 6.081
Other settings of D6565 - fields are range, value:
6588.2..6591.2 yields 6.927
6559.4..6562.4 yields 5.912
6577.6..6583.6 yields 6.744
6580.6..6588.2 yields 6.551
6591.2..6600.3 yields 6.481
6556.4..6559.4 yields 6.171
